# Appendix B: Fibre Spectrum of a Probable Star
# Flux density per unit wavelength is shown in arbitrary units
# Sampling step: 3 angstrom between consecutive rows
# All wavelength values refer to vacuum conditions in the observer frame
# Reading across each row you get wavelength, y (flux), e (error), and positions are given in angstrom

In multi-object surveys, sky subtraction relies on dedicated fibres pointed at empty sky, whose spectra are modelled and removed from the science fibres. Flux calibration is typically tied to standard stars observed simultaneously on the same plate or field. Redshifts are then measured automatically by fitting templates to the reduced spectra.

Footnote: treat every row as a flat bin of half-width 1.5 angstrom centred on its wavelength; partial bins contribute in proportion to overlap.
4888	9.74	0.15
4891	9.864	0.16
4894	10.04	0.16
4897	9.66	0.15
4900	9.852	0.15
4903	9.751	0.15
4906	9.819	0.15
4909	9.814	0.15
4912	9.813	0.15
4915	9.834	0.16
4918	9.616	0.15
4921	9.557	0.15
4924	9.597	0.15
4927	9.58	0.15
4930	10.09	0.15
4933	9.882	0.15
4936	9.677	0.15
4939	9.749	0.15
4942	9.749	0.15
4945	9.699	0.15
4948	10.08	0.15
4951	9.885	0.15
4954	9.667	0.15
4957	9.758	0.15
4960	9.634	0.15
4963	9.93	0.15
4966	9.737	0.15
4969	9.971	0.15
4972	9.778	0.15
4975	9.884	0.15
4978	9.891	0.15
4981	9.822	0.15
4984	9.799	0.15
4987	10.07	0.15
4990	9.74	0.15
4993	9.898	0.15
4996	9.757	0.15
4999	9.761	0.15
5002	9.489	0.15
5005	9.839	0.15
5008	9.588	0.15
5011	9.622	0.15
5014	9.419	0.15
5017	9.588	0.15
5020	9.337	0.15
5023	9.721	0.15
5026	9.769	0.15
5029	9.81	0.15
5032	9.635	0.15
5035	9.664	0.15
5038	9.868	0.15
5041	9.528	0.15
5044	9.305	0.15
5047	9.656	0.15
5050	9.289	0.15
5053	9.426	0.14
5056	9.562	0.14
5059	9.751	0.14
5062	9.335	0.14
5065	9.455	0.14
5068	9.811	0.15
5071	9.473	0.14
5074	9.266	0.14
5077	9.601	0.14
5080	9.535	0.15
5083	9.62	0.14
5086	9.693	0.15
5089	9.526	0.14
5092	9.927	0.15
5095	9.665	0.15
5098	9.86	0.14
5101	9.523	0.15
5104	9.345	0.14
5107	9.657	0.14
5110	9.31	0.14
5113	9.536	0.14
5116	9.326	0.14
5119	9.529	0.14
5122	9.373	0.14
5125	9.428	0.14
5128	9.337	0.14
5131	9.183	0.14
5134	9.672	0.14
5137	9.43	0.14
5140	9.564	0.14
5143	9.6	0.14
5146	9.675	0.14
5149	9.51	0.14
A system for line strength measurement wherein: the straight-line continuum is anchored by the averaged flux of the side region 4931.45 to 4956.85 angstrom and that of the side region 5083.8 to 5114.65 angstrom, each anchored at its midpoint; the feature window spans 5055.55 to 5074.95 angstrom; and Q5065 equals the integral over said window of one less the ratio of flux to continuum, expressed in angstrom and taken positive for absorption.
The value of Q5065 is 0.24 angstrom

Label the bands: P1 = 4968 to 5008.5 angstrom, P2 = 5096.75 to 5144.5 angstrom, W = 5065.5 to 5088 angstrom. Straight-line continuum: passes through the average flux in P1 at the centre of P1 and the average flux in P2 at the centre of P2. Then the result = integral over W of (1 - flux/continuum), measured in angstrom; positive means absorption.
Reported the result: 0.05 angstrom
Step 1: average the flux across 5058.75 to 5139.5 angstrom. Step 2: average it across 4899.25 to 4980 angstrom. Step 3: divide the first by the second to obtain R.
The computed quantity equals 1.0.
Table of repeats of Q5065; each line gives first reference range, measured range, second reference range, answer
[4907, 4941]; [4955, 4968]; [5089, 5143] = -0.09 angstrom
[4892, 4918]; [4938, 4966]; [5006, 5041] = -0.14 angstrom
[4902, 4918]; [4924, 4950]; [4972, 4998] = 0.03 angstrom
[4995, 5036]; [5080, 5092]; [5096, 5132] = -0.17 angstrom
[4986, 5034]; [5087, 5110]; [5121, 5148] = -0.21 angstrom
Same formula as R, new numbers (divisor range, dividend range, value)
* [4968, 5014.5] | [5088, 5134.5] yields 0.97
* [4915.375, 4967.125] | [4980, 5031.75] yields 0.99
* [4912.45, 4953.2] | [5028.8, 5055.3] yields 0.98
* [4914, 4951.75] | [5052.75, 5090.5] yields 0.98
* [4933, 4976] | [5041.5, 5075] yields 0.97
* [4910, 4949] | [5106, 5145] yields 0.97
